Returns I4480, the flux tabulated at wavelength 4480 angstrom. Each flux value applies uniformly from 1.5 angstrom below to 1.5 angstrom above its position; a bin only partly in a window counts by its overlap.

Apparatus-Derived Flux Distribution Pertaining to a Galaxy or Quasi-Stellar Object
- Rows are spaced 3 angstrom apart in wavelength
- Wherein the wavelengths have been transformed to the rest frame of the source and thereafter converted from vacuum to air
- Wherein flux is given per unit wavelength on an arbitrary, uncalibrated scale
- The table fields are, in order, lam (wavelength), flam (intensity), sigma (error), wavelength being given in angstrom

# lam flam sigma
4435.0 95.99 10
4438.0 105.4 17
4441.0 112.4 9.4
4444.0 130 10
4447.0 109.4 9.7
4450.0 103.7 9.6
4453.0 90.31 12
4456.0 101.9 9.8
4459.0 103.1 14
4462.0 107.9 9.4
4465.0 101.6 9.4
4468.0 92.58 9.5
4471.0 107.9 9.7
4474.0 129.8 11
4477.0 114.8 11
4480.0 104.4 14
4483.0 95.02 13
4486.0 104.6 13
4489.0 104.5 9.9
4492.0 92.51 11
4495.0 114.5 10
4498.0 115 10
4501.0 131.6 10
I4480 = 104.4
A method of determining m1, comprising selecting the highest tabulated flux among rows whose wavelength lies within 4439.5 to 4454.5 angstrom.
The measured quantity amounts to 130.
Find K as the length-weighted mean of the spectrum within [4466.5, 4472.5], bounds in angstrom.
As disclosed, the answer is 100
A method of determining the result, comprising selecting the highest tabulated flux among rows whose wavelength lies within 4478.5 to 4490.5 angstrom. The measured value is 104.6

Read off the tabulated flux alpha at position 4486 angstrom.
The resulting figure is 104.6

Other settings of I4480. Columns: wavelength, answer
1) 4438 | 105.4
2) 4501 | 131.6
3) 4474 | 129.8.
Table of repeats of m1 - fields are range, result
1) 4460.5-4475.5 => 129.8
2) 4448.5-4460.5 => 103.7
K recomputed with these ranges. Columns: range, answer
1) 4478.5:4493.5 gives 100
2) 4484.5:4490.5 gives 105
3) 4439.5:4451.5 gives 114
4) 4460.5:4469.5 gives 101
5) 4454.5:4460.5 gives 102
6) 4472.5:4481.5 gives 116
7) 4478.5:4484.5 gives 99.7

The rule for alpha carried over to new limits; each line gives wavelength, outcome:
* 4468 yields 92.58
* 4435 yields 95.99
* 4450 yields 103.7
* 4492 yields 92.51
